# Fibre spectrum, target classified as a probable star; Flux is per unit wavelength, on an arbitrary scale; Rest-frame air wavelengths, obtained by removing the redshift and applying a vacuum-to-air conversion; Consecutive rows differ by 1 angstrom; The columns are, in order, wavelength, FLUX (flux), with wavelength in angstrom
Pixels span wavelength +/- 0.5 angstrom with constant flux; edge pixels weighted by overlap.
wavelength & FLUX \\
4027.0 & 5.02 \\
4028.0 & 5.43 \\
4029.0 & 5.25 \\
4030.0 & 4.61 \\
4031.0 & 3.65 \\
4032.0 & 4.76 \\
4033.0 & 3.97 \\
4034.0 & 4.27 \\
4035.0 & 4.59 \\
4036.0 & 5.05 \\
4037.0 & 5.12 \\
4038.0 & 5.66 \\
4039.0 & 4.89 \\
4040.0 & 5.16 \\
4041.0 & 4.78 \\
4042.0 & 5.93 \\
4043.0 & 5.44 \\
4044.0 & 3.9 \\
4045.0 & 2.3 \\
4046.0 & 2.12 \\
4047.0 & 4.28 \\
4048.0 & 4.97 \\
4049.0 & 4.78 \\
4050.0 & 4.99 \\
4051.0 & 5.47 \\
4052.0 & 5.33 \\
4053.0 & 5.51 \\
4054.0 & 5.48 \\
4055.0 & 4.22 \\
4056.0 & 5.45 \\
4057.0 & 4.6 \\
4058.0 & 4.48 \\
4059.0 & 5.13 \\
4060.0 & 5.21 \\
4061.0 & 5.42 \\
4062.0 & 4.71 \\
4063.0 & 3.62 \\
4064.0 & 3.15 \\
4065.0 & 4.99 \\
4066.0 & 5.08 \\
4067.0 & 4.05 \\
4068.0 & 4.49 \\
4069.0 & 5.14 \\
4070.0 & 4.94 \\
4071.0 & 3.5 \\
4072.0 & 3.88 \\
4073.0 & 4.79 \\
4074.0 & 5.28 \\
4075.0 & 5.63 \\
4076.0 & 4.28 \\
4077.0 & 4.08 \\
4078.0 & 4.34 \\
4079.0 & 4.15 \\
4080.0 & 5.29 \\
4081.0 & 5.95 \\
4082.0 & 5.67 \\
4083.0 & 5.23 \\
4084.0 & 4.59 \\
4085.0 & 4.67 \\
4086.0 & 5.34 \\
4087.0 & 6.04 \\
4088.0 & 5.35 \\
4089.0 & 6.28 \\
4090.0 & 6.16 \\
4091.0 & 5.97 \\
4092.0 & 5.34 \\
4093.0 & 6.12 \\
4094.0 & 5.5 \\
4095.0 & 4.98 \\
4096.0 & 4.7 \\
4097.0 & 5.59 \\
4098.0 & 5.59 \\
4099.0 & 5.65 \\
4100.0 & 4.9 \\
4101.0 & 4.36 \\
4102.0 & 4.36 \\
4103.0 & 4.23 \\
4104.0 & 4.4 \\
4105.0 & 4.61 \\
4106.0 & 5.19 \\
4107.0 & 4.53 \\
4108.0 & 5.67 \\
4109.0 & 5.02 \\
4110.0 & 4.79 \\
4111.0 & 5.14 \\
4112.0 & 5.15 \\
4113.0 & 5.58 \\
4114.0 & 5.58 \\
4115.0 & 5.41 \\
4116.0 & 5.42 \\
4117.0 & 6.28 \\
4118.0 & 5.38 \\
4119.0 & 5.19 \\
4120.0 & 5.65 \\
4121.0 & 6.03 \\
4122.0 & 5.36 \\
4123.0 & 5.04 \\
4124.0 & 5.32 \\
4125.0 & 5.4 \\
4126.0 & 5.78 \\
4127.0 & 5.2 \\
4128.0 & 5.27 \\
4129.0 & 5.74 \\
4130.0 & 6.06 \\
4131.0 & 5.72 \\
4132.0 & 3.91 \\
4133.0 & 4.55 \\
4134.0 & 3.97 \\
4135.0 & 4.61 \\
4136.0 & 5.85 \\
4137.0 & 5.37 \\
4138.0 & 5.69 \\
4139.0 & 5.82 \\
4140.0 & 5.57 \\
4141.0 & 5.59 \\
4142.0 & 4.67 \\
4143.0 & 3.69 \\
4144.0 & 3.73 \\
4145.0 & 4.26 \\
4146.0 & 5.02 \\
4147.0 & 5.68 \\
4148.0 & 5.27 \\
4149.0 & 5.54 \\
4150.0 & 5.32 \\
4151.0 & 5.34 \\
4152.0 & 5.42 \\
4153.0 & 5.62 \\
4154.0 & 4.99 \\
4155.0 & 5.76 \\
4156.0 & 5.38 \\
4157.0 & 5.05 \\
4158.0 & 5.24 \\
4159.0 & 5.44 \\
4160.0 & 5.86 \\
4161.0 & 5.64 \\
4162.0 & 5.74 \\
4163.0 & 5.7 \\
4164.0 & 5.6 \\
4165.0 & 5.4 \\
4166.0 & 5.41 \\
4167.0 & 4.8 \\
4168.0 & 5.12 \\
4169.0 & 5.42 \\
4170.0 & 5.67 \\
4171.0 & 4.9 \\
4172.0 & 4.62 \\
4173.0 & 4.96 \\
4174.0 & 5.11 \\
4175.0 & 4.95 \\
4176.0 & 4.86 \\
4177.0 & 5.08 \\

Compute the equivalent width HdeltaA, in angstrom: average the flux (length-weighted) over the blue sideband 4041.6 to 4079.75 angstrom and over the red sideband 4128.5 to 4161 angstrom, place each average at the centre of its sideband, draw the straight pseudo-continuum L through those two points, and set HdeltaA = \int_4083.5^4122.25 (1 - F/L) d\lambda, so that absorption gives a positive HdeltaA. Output -3.1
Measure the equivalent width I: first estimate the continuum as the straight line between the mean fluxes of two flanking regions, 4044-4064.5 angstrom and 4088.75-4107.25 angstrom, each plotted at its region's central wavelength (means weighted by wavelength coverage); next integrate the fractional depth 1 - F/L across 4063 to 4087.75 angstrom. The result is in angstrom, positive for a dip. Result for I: 0.51 angstrom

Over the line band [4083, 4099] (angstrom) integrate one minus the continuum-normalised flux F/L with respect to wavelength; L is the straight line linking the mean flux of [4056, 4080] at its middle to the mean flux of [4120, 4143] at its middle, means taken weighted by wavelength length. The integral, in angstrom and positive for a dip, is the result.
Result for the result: -2.1 angstrom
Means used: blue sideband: 4.6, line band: 5.48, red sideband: 5.27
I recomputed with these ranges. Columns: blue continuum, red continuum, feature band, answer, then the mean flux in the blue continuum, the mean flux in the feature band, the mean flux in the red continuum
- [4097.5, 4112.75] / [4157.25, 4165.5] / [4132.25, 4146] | 1.1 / 4.92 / 4.86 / 5.56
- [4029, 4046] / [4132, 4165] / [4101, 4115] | 0.1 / 4.57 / 4.94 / 5.2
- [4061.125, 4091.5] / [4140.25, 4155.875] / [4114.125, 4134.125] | -1.4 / 4.89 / 5.36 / 5.08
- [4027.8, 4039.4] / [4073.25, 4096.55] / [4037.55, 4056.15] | 0.5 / 4.75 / 4.76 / 5.25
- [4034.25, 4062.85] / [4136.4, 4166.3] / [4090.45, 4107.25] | -0.1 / 4.8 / 5.07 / 5.29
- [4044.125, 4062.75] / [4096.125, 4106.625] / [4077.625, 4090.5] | -1.4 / 4.66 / 5.32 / 4.88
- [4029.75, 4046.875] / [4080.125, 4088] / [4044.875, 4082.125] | 2.2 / 4.48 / 4.66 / 5.35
